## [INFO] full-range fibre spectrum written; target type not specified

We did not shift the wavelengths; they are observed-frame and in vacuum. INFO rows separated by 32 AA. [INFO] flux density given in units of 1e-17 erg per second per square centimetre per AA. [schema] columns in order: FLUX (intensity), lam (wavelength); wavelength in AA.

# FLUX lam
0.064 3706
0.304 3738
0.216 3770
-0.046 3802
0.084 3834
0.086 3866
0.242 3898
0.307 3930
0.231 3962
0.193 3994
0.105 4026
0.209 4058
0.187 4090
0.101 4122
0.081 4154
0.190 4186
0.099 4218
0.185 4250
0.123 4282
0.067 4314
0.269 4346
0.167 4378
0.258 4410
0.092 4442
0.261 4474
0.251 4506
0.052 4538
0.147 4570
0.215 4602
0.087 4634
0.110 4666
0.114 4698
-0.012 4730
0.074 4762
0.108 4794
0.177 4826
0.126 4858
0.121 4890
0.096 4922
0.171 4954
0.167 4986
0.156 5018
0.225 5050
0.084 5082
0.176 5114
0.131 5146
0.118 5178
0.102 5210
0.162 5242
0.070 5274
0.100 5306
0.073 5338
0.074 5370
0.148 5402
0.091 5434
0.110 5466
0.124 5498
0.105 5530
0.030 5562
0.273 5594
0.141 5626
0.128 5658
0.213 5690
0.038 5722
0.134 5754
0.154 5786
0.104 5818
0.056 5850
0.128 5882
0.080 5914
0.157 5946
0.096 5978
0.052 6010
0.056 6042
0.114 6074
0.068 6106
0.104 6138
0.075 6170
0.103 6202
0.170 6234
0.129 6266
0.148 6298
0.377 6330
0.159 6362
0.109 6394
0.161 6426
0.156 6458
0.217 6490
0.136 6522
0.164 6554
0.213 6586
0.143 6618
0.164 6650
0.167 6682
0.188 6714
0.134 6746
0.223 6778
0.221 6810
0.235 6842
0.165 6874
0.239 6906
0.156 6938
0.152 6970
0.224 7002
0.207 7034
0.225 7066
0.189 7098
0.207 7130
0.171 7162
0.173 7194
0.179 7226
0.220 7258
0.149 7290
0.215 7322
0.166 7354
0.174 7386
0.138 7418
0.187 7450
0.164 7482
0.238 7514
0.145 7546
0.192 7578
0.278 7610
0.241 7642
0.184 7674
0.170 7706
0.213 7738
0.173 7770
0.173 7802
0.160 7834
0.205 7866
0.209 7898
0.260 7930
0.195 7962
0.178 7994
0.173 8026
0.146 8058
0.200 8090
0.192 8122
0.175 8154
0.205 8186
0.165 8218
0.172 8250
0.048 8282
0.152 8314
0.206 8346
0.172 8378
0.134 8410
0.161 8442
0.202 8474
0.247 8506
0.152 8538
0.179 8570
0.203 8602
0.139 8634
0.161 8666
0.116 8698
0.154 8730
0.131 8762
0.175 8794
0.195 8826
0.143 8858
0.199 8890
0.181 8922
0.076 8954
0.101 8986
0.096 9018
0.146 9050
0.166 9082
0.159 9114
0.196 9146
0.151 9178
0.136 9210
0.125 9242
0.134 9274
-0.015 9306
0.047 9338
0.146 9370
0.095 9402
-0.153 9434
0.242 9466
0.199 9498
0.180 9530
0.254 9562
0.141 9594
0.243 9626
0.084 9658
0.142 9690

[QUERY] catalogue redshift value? 0.70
